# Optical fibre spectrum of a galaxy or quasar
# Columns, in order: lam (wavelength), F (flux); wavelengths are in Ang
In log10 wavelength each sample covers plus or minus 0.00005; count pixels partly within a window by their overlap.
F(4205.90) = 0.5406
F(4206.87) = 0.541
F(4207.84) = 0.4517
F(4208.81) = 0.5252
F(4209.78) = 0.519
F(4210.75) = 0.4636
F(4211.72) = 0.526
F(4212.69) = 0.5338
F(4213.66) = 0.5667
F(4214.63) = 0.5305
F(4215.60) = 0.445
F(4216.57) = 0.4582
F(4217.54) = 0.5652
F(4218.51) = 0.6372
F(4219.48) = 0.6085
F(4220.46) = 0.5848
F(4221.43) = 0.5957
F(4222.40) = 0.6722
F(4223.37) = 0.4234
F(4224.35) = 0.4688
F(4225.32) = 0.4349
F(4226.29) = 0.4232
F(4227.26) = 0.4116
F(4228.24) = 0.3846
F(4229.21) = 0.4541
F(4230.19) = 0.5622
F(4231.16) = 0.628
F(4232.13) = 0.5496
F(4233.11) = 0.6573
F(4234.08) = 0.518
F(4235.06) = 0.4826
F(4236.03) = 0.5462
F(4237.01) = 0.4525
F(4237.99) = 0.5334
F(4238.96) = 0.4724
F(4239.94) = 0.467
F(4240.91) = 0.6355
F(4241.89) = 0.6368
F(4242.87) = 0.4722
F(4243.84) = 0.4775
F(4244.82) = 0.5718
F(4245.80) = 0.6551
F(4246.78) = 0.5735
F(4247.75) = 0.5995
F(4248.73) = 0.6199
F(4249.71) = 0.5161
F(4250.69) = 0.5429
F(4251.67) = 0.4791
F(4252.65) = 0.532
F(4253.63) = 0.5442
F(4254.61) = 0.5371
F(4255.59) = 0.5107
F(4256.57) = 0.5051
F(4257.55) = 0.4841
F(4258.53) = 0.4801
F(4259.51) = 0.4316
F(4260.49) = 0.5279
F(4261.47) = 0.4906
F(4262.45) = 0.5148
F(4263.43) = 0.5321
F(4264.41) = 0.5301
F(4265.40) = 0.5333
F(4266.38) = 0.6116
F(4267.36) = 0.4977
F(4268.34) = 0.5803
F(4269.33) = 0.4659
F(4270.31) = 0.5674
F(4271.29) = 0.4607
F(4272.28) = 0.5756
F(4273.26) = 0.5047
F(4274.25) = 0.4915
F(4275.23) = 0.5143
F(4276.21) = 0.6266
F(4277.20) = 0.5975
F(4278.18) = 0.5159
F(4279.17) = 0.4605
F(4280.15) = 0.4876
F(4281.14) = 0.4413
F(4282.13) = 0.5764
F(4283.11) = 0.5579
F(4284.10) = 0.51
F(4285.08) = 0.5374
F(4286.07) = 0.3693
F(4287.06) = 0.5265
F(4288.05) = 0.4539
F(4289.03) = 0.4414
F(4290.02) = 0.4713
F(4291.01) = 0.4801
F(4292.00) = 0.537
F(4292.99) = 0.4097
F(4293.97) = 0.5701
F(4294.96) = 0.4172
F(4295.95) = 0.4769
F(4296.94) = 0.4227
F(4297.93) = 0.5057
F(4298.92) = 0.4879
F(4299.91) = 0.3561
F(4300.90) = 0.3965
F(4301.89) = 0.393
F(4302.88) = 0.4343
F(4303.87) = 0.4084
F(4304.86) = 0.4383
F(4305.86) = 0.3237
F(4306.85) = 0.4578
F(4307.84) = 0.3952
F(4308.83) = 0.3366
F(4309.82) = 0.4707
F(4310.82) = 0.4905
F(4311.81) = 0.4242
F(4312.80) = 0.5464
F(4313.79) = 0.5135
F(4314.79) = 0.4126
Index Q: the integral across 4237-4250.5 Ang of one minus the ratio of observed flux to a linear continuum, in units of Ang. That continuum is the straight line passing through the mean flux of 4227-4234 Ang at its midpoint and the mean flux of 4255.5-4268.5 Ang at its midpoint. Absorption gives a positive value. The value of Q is -0.82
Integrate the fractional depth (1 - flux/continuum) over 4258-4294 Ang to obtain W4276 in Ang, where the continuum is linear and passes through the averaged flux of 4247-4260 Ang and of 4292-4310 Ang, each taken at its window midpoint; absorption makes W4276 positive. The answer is -2.3 Ang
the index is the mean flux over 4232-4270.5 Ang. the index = 0.533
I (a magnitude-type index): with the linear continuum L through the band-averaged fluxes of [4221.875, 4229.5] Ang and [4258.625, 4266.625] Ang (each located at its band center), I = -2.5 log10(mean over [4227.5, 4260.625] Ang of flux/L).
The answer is -0.089 mag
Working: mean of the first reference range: 0.46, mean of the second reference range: 0.517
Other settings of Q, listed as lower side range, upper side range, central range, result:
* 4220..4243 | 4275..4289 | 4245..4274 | -0.93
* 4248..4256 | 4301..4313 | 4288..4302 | -0.27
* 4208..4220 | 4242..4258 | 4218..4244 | 0.42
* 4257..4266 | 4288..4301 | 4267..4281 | -1.00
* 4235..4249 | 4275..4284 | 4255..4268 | 0.63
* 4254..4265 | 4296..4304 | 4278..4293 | -1.04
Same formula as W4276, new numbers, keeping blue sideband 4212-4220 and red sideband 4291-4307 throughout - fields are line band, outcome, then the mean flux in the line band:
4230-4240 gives -0.3 Ang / 0.536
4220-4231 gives 0.7 Ang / 0.496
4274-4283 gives -1.2 Ang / 0.526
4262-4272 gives -1.1 Ang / 0.53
